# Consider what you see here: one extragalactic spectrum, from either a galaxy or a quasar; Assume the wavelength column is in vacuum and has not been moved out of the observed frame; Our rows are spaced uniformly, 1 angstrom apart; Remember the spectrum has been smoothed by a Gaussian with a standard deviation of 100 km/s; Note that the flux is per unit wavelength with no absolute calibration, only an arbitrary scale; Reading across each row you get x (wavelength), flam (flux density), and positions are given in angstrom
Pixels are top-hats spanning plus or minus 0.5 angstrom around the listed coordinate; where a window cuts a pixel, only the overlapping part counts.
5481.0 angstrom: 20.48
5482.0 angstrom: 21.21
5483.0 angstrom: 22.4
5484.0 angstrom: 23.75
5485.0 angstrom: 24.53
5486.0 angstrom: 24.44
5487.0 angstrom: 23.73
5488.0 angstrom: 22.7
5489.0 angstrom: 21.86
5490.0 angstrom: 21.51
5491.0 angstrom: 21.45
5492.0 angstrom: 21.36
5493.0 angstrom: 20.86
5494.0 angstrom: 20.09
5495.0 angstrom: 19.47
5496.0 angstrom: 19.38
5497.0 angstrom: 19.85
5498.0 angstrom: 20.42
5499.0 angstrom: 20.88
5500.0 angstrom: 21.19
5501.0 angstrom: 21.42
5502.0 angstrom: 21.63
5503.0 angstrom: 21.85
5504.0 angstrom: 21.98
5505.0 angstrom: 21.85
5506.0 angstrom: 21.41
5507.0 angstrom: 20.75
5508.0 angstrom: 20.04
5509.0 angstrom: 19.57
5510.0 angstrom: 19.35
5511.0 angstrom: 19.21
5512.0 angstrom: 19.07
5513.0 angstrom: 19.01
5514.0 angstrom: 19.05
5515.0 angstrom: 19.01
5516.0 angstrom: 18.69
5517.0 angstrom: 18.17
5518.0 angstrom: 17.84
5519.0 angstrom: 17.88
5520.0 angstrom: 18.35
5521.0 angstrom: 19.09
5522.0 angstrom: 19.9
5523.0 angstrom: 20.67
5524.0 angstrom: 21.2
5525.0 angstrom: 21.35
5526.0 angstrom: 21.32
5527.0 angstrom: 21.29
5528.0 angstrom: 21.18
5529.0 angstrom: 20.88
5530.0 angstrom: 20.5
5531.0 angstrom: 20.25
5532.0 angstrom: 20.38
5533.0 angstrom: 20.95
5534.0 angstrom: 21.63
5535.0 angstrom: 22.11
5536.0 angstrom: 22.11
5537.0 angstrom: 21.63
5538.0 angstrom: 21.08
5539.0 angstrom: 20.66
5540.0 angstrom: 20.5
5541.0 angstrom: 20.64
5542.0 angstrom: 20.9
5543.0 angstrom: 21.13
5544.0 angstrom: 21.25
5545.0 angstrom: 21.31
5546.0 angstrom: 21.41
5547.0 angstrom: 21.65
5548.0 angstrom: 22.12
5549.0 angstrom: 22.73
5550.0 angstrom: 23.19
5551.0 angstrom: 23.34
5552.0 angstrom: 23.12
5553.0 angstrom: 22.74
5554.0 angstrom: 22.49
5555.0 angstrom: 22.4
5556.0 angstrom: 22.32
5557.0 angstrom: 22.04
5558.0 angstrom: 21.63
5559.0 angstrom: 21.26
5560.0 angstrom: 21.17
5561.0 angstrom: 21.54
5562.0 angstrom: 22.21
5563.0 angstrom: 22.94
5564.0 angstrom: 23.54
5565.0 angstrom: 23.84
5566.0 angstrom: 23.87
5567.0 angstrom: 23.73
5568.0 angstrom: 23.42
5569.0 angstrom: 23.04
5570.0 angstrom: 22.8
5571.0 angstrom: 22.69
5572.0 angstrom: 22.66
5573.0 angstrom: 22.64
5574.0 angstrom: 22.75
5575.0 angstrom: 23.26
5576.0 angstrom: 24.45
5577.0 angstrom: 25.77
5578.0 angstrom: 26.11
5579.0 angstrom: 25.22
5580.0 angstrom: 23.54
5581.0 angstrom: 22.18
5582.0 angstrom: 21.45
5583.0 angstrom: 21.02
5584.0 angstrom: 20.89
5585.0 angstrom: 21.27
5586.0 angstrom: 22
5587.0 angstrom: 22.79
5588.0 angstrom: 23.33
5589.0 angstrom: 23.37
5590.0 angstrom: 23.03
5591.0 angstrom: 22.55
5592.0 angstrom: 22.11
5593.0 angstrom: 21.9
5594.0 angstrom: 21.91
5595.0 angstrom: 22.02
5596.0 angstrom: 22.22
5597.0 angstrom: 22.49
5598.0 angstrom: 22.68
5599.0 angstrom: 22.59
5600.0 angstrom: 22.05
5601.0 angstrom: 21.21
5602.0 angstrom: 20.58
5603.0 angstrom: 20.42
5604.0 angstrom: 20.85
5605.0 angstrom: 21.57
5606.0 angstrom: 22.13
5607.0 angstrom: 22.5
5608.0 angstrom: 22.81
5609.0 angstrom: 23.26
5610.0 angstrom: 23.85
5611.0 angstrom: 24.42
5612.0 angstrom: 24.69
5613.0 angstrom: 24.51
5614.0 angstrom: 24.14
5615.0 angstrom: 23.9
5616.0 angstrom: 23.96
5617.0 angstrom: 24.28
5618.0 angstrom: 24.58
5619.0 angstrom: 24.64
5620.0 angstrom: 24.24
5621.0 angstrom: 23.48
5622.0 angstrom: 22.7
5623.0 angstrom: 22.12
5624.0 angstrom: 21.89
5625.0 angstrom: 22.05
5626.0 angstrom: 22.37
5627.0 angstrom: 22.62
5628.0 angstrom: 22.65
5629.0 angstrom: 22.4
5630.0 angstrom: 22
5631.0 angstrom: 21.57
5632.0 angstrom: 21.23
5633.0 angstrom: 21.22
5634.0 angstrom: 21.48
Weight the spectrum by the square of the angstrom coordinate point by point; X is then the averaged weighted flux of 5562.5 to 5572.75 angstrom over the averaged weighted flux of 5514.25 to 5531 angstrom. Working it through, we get 1.19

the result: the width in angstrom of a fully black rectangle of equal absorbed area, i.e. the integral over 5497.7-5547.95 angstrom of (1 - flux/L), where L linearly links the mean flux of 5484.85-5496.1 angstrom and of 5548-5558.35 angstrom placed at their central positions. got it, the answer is 3.79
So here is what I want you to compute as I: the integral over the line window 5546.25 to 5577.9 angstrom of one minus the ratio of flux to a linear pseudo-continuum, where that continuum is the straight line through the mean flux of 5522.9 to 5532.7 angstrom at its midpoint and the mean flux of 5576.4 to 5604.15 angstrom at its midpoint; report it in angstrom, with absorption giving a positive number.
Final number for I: -1.6 angstrom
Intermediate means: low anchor 20.9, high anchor 22.4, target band 22.8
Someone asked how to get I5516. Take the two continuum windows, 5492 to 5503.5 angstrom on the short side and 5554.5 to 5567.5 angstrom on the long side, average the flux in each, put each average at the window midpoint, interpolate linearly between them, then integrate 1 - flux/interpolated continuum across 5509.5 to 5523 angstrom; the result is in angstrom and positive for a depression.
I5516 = 1.5 angstrom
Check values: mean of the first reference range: 20.7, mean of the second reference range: 22.5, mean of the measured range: 18.9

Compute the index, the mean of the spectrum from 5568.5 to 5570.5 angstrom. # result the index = 22.9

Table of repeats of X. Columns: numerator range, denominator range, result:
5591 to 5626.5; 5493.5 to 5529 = 1.17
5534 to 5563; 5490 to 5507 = 1.06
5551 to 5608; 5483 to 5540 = 1.11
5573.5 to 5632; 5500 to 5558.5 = 1.12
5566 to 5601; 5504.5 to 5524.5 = 1.20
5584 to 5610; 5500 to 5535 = 1.13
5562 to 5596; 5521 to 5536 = 1.12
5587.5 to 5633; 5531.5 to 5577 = 1.04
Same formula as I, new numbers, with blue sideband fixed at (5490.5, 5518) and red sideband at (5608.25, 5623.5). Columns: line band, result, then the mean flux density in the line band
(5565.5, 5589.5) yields -0.5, 23.1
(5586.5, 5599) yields 0.3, 22.5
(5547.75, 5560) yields -0.3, 22.4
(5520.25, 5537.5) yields 0.1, 20.9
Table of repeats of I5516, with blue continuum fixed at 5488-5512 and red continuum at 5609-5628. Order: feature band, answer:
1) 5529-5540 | 0.2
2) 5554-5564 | 0.0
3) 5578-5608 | 1.0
